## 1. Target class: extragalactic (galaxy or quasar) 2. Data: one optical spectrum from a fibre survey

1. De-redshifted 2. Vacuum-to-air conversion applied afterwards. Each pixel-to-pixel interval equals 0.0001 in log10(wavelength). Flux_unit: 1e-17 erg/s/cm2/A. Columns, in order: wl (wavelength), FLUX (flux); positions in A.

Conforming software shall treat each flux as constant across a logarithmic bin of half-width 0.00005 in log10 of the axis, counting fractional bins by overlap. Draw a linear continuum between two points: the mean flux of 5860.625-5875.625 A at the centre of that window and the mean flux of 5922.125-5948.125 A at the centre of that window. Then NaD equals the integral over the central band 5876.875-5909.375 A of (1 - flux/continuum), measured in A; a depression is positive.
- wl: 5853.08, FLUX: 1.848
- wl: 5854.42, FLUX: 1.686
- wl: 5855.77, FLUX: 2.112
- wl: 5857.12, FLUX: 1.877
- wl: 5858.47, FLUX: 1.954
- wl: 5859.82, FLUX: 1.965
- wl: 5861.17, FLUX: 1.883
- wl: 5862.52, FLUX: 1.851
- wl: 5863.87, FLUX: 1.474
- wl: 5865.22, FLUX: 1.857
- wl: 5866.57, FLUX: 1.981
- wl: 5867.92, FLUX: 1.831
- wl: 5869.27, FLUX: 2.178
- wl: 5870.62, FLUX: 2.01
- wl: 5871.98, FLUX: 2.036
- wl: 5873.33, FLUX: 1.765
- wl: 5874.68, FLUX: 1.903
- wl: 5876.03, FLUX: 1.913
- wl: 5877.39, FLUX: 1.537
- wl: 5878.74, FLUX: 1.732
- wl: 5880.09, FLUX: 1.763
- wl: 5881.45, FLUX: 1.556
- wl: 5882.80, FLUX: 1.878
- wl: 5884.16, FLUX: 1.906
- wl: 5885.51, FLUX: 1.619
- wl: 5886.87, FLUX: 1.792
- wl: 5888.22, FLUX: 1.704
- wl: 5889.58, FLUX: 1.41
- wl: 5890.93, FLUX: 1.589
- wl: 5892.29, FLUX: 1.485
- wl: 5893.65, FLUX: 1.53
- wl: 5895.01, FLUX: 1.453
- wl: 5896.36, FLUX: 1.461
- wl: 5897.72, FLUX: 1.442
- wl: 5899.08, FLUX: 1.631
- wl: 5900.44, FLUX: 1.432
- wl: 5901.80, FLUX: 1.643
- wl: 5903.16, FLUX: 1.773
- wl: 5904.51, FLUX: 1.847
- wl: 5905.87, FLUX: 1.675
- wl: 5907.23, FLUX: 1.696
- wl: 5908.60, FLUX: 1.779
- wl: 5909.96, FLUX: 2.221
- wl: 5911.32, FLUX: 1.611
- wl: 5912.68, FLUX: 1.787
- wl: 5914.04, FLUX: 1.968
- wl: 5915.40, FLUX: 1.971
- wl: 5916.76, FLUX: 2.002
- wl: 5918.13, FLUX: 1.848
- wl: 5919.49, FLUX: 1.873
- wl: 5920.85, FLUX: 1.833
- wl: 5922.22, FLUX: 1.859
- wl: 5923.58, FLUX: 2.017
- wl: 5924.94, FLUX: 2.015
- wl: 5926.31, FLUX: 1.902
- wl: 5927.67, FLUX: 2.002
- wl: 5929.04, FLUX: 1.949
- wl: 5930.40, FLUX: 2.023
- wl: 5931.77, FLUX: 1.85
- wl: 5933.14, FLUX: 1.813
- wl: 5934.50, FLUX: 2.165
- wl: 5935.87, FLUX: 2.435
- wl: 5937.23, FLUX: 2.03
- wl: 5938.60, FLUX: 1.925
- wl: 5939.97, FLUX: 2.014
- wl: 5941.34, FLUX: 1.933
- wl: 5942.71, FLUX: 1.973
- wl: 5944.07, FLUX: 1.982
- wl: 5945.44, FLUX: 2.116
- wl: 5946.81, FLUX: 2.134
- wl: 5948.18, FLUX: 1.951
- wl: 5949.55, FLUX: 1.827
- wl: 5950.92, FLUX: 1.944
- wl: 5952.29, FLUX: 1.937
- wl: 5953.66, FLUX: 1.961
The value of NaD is 4.9 A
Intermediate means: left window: 1.89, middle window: 1.64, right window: 2.01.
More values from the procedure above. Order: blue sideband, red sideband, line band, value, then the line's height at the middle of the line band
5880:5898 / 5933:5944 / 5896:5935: 0.3 A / 1.84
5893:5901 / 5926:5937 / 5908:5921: -1.0 A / 1.76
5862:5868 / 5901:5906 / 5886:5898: 1.4 A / 1.75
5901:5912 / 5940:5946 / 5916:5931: -0.5 A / 1.88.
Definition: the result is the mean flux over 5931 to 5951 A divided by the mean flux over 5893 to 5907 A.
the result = 1.26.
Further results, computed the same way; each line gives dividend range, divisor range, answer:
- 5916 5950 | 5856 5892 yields 1.10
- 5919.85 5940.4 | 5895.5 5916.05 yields 1.15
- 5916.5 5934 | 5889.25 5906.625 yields 1.22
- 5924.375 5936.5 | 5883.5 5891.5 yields 1.20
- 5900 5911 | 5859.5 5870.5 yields 0.94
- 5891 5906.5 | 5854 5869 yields 0.84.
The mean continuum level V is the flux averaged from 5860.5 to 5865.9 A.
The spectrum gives 1.77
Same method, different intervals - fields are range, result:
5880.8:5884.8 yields 1.78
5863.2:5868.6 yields 1.79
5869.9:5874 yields 1.94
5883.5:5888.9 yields 1.76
